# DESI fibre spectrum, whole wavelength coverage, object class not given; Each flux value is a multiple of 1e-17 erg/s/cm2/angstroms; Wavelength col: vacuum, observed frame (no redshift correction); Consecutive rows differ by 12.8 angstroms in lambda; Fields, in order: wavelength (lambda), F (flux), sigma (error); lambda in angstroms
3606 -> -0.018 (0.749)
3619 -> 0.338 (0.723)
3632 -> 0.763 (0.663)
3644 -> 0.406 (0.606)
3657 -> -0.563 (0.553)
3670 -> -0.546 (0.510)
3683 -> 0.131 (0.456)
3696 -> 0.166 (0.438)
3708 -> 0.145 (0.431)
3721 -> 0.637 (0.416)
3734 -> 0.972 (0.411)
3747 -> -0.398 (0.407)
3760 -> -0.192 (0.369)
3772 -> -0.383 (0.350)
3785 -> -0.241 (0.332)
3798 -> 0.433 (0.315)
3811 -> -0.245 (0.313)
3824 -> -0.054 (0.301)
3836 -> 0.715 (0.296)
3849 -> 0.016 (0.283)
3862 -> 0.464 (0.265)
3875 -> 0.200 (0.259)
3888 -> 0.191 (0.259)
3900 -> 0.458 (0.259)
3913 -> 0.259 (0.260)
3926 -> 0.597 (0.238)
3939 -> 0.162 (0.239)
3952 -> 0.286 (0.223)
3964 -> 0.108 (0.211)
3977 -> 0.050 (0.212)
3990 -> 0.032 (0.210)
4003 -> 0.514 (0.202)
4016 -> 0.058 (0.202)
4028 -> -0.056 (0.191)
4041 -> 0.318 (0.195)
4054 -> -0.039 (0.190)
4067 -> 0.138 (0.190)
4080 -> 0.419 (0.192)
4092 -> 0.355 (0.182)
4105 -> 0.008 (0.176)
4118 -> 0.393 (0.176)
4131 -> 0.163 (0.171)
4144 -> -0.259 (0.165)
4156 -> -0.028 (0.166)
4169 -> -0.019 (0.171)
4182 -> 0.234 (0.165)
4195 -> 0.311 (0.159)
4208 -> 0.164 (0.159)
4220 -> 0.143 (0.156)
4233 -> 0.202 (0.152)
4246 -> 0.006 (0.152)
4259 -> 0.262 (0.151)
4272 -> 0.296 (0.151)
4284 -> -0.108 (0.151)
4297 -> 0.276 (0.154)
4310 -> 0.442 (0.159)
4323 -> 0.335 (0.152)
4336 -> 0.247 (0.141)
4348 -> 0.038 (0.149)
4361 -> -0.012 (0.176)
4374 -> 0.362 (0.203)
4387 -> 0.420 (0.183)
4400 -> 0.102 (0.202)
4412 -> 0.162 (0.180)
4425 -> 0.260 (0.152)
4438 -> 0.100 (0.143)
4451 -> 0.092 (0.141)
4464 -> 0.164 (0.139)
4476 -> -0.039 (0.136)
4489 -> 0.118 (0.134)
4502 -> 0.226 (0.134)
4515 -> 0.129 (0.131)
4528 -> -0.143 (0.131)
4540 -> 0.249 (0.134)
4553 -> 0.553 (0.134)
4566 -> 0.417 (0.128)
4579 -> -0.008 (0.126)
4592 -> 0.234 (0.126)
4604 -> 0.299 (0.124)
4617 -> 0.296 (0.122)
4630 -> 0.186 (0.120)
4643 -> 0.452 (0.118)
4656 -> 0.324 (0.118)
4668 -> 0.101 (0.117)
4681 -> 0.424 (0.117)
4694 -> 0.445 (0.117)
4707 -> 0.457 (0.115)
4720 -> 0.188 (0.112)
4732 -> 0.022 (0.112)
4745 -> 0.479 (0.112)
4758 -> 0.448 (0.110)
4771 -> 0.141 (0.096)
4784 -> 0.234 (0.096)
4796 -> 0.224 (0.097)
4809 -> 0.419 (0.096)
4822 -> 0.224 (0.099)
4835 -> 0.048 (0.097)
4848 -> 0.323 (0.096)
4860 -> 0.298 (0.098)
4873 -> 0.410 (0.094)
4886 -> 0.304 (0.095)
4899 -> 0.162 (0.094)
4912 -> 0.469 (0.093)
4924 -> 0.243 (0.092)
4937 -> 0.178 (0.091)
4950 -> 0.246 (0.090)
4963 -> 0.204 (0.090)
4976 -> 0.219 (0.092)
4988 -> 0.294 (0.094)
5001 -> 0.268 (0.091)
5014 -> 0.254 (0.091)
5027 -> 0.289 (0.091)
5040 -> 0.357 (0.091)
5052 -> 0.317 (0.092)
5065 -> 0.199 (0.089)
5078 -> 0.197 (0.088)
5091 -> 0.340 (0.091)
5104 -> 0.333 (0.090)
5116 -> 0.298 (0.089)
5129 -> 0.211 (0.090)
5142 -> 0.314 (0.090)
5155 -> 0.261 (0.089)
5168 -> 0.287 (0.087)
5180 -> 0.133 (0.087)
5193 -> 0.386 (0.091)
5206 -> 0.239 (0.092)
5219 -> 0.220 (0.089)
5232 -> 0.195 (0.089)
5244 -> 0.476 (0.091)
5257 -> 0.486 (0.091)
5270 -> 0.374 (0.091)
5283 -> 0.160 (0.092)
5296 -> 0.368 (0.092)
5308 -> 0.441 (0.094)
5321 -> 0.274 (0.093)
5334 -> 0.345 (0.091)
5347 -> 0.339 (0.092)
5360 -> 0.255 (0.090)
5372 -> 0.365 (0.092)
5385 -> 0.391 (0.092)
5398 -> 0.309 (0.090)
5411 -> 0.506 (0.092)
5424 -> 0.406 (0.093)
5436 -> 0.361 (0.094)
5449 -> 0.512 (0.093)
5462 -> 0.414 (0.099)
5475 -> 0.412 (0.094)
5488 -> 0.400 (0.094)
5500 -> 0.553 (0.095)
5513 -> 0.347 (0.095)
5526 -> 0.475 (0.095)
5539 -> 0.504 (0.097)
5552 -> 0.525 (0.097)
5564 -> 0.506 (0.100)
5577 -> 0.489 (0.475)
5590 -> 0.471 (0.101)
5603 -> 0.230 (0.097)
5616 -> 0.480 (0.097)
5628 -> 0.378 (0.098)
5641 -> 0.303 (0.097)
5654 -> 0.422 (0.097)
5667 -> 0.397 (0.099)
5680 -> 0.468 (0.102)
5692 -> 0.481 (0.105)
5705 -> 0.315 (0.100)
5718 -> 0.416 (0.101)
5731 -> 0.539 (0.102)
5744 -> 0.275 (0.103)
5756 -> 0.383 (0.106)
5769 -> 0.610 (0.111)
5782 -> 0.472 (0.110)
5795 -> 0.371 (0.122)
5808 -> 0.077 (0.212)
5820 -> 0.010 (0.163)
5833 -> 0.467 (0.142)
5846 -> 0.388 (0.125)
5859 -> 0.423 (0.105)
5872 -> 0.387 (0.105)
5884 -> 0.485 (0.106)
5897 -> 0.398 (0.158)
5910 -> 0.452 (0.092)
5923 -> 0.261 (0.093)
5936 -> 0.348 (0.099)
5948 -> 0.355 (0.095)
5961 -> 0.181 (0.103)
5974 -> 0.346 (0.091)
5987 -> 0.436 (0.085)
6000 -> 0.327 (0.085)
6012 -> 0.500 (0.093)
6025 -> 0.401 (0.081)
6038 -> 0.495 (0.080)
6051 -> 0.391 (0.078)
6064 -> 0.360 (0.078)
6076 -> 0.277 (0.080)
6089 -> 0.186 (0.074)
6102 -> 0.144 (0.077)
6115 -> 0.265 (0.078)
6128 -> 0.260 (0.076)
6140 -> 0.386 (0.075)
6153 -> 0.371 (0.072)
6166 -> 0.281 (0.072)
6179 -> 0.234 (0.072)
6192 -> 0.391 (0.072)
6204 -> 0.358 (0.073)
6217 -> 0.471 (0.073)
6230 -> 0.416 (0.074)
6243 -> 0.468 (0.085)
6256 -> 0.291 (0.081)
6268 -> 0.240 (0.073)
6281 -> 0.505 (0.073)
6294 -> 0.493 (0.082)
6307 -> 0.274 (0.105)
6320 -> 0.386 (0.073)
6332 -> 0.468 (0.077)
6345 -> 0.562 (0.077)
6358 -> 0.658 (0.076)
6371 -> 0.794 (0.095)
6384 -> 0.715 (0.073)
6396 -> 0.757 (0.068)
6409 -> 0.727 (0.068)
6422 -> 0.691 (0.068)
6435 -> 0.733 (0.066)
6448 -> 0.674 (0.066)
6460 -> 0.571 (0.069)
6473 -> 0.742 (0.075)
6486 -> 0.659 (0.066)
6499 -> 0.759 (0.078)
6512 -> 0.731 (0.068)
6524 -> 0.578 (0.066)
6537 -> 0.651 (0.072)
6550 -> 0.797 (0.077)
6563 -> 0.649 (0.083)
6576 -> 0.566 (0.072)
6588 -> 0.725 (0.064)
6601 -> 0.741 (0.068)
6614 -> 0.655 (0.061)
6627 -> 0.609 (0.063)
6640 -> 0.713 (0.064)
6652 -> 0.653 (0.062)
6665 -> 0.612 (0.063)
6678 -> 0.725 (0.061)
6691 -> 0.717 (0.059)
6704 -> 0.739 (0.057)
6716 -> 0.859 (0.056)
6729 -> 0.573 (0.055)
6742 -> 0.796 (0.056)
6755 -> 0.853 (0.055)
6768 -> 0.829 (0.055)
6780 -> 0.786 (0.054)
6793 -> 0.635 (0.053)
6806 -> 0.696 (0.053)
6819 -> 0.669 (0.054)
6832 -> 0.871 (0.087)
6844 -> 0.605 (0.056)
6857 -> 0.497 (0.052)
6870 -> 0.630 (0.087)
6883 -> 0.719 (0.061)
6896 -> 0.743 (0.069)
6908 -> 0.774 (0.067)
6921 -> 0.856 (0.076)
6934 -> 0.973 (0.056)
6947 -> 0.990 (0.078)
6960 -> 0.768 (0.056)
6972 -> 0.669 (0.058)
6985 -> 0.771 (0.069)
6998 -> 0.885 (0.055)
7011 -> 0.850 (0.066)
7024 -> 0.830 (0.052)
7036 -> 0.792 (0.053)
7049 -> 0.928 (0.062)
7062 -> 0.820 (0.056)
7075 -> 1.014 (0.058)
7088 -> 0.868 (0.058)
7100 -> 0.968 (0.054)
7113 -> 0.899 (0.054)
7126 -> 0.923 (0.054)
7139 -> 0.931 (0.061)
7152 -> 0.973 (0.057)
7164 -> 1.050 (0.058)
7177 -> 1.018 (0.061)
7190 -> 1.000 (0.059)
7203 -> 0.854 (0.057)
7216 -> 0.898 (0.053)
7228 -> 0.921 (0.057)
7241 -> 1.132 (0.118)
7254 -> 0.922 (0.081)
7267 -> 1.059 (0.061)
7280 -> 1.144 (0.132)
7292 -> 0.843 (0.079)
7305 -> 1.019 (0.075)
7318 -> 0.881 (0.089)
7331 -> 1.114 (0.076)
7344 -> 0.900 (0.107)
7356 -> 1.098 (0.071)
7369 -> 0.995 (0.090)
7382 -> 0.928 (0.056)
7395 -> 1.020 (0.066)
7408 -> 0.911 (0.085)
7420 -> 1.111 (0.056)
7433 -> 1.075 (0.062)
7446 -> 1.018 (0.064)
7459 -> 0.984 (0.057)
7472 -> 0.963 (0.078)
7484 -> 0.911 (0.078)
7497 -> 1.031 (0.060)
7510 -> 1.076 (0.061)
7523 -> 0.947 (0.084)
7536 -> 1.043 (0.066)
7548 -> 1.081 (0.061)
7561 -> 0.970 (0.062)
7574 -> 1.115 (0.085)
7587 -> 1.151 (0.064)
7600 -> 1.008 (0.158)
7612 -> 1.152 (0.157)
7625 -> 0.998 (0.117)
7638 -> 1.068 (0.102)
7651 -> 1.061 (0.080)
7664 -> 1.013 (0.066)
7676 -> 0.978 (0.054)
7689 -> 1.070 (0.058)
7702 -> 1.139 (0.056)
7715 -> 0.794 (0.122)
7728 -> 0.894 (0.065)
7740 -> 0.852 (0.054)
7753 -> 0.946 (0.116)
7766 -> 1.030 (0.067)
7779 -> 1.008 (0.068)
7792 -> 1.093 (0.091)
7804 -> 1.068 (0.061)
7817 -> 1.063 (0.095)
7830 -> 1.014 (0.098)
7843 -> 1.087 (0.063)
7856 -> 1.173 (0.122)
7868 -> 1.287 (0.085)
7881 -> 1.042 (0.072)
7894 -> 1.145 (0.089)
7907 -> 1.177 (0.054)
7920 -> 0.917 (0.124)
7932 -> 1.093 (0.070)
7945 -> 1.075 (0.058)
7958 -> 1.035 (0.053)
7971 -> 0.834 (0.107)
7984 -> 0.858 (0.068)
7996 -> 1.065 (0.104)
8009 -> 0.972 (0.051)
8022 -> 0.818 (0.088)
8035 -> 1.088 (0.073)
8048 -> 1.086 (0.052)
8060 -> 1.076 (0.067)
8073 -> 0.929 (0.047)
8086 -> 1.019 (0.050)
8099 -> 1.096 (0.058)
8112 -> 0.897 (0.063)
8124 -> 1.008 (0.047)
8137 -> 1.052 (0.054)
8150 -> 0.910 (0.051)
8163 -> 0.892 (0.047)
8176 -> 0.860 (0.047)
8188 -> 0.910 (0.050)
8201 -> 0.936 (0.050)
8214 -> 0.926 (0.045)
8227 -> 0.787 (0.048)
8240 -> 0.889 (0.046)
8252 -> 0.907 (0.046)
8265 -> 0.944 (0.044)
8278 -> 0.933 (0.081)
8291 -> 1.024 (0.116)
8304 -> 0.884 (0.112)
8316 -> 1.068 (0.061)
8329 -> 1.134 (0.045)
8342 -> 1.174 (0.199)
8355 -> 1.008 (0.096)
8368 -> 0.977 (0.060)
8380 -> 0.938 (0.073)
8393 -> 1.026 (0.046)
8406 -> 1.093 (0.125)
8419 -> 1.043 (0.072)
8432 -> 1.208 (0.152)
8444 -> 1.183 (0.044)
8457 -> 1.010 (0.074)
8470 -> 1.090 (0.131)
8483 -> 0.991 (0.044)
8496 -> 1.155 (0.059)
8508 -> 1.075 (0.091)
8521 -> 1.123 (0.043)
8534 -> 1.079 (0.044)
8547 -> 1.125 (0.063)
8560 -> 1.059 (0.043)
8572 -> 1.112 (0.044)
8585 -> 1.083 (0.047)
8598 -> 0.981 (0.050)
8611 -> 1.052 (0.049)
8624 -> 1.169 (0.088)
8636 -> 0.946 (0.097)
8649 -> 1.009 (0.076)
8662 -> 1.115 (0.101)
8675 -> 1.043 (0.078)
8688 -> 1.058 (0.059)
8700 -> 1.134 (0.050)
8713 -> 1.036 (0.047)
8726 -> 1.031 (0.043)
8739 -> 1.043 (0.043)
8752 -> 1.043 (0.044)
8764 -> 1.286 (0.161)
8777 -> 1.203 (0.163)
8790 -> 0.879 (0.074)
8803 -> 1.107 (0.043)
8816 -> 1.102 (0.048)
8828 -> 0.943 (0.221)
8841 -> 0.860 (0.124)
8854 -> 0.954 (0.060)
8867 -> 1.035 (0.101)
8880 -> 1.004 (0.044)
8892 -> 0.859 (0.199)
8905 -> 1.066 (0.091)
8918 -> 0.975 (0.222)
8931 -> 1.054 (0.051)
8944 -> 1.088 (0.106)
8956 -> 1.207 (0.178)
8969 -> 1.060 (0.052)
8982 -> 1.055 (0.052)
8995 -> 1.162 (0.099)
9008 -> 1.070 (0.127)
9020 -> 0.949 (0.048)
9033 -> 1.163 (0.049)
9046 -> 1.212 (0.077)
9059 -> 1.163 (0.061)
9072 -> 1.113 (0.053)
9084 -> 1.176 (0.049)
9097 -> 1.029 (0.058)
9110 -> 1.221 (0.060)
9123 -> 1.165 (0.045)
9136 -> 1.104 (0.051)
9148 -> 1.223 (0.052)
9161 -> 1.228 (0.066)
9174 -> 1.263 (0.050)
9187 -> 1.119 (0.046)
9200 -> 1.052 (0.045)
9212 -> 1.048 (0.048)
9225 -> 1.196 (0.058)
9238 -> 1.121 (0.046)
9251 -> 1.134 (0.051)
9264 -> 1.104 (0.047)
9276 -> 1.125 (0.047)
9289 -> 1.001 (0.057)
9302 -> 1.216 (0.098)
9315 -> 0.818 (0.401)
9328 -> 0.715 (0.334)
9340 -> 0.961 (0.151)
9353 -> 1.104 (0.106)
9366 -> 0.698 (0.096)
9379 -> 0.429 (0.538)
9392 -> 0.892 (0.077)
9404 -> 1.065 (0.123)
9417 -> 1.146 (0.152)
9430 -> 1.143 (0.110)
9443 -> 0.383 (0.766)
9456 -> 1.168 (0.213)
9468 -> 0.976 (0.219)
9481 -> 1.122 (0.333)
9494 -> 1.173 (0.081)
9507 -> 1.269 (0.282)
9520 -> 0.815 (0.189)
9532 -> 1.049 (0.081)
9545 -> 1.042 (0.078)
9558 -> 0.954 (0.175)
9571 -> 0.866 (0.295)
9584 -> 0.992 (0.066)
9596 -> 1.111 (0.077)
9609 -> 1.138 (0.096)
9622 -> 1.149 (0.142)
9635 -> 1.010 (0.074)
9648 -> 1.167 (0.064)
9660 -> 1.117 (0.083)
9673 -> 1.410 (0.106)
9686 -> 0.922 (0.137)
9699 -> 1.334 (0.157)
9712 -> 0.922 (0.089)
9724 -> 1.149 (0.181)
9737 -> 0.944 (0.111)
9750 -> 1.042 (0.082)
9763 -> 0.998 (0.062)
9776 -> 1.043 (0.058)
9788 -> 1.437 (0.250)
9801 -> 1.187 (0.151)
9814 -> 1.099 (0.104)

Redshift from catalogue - 0.590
